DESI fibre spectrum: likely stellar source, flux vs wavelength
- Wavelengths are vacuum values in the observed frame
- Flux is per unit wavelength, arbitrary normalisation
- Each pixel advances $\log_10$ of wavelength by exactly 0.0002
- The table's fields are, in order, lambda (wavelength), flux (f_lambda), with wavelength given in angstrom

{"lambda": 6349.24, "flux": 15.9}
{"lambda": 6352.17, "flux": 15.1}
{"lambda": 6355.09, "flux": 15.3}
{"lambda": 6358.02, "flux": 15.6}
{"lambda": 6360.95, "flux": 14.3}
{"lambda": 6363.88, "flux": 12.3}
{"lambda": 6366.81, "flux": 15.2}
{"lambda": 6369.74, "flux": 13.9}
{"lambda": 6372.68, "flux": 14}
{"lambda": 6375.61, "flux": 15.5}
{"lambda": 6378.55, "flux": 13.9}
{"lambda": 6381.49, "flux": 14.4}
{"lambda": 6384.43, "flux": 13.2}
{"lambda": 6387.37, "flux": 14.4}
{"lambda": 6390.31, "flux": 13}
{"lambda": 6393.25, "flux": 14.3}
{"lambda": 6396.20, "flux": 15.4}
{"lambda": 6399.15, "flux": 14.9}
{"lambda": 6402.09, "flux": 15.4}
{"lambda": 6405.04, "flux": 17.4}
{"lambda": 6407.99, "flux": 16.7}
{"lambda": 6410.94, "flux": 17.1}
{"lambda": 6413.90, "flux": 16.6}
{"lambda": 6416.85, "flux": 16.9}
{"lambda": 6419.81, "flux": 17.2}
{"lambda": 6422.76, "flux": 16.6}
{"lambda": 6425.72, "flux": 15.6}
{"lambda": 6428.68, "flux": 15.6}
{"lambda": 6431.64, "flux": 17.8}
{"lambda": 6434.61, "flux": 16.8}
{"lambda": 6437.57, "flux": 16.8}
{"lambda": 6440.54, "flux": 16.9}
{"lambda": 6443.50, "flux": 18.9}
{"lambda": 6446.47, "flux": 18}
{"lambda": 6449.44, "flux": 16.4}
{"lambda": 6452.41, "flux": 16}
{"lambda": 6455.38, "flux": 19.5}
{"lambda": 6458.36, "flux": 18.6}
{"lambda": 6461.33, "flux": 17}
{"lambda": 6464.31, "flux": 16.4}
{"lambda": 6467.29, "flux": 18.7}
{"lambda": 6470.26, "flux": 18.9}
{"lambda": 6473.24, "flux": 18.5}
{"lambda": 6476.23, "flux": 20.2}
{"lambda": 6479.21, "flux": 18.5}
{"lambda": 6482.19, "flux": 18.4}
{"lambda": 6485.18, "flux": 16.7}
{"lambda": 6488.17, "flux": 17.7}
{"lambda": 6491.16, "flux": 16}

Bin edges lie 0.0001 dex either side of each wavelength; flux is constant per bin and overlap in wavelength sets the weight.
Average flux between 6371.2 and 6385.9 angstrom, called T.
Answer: 14.2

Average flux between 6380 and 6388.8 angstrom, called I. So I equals 14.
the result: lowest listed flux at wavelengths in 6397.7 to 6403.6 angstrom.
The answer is 14.9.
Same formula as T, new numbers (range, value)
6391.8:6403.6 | 15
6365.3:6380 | 14.5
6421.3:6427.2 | 16.1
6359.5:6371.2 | 13.9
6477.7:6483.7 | 18.5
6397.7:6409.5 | 16.1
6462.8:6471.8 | 18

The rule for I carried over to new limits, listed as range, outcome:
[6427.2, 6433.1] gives 16.7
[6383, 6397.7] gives 14.1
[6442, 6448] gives 18.4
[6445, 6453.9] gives 16.8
